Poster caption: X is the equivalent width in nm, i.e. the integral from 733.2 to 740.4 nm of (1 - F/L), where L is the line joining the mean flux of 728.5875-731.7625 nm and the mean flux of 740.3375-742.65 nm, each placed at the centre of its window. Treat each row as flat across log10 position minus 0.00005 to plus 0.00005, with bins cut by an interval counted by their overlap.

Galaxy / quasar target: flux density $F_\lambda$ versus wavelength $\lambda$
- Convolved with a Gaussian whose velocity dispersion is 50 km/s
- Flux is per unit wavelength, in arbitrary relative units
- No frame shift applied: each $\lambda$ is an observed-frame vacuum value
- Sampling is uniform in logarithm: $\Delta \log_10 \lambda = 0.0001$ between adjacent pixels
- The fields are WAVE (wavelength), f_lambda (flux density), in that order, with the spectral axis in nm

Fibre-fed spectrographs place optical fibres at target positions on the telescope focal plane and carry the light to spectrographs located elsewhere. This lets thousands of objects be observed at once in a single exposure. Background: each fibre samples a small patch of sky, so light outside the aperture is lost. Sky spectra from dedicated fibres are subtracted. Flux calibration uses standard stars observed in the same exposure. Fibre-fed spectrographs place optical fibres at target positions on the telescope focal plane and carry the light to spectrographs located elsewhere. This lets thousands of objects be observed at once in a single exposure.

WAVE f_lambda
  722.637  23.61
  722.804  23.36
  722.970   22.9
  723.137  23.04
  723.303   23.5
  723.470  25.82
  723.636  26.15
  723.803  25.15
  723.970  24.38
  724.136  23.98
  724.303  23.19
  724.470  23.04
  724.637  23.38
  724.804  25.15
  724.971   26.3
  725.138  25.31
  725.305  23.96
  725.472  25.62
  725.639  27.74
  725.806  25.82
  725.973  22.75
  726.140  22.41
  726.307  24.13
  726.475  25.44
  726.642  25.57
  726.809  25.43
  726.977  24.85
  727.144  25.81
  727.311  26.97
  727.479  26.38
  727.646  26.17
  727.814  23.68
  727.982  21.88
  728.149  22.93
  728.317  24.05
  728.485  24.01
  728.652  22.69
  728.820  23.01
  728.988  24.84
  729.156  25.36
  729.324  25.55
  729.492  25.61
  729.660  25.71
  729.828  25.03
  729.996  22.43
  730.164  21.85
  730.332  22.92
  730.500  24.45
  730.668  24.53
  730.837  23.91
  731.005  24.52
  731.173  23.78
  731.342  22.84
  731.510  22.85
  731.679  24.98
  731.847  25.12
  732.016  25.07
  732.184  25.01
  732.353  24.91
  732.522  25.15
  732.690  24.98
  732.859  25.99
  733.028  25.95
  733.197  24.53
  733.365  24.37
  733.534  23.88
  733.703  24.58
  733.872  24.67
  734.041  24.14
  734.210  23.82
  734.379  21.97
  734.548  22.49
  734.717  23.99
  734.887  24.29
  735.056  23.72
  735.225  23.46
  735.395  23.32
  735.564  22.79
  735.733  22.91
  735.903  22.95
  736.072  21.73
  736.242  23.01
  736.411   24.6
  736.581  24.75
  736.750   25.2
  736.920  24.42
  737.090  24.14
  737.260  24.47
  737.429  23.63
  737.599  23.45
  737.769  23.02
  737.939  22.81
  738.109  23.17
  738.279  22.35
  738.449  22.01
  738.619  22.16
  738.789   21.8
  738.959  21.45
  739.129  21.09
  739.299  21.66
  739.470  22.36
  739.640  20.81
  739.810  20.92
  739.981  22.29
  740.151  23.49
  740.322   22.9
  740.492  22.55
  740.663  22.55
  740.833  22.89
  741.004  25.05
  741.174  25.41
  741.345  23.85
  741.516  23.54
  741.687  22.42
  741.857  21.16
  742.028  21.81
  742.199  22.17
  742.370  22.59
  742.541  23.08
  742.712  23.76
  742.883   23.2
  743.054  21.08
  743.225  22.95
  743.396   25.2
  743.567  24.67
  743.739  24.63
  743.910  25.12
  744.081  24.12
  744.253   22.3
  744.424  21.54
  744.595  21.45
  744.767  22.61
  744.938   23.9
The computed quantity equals 0.10 nm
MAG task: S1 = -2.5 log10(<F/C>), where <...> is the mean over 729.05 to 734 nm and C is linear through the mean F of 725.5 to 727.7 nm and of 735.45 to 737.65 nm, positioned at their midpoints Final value 0.00 mag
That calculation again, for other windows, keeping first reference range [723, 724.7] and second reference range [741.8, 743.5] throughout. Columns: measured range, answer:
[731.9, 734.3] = -0.06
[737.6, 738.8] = 0.02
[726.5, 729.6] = -0.04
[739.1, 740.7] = 0.04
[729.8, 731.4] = 0.00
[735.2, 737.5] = -0.02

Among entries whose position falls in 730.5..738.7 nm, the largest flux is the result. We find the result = 25.99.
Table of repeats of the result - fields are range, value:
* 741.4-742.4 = 23.54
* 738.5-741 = 23.49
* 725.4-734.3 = 27.74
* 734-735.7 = 24.29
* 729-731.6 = 25.71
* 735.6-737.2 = 25.2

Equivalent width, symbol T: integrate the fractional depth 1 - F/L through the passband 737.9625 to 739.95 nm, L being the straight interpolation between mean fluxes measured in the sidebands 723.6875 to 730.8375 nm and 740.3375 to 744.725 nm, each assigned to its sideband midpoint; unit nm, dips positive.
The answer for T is 0.14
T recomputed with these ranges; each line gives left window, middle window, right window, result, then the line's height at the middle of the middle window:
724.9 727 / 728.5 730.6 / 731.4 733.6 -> 0.07 nm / 24.9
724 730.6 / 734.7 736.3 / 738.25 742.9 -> 0.01 nm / 23.3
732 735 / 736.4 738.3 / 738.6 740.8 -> -0.08 nm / 22.9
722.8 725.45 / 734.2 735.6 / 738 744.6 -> 0.00 nm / 23.4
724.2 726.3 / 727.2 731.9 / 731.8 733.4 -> 0.13 nm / 24.9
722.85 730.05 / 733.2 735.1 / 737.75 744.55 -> -0.02 nm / 23.6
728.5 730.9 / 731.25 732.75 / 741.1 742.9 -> -0.04 nm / 23.9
